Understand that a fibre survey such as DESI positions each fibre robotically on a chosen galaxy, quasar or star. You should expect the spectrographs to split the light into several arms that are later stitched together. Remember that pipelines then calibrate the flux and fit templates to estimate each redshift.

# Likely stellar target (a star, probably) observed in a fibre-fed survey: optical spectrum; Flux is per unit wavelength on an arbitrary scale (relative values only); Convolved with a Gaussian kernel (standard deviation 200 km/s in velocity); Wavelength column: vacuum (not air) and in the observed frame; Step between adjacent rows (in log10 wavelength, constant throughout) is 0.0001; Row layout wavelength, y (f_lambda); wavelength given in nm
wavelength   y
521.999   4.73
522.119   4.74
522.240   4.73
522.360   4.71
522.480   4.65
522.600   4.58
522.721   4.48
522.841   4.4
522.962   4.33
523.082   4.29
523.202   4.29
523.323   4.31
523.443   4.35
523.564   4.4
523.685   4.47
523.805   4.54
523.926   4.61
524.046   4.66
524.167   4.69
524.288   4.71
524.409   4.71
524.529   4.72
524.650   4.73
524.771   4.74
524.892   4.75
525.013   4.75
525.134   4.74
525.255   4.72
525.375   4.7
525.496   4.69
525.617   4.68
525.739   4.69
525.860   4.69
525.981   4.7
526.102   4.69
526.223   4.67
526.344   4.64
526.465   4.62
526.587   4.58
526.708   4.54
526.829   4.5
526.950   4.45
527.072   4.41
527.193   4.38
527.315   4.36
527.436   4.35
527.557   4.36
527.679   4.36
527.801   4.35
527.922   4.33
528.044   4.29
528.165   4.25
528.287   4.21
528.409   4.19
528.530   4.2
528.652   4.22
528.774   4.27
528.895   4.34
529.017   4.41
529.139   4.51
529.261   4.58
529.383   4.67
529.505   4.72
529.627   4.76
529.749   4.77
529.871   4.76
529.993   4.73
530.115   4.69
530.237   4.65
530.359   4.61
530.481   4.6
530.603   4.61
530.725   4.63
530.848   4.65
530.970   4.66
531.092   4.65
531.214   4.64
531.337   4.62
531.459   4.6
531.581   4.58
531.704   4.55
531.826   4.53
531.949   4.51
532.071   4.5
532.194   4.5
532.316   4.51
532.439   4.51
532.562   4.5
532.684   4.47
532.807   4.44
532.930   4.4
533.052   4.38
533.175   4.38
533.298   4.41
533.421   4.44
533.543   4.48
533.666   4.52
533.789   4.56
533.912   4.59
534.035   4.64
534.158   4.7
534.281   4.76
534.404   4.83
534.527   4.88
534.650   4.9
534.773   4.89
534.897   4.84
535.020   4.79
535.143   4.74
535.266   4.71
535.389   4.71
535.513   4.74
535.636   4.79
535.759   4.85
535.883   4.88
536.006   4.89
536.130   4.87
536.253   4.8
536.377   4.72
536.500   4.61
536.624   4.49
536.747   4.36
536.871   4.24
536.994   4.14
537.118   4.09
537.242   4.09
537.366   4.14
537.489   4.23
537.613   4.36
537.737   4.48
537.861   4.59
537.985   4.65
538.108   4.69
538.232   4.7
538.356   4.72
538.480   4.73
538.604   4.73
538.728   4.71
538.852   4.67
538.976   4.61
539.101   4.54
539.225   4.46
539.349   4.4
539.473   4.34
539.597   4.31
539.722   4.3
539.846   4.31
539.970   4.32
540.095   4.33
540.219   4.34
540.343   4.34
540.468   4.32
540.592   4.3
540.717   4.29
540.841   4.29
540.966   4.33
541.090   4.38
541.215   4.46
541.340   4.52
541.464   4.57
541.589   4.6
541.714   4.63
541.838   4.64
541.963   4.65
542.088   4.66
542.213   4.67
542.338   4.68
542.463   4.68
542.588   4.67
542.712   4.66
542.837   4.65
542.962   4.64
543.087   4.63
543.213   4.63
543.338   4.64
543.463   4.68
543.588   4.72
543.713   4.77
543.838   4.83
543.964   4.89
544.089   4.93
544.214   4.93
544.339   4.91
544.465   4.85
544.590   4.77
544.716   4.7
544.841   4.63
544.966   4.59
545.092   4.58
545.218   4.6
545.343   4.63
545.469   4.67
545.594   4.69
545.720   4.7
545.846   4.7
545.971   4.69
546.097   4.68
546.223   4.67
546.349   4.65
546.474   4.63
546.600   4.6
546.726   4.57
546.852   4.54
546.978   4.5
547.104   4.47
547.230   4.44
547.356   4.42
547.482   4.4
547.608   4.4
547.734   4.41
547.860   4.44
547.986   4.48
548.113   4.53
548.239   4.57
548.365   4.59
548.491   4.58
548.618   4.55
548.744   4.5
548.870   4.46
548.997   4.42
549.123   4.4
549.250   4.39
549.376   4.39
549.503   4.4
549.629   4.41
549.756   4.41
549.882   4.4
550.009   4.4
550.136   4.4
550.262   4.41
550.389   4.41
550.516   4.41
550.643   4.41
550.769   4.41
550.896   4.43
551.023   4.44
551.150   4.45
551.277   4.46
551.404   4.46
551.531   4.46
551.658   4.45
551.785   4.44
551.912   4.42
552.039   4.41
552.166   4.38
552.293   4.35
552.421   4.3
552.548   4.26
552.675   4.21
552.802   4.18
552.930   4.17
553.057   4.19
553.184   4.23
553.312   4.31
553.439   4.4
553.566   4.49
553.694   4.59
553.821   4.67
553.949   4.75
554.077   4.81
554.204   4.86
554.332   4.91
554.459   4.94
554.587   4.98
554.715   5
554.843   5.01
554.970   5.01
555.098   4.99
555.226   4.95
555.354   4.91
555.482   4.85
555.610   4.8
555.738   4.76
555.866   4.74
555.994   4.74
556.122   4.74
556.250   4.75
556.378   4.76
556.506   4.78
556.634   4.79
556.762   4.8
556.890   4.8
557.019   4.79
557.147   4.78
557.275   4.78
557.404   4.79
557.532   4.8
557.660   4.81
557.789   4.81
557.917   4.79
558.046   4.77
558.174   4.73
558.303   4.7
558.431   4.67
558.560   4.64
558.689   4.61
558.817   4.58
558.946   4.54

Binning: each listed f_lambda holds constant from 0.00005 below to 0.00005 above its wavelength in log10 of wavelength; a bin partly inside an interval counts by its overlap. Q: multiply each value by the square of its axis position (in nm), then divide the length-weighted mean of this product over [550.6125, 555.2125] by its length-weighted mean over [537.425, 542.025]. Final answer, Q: 1.1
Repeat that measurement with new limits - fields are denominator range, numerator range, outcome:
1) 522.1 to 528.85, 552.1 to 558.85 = 1.16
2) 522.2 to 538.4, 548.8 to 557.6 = 1.09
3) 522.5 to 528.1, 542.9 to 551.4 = 1.09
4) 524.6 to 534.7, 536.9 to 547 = 1.05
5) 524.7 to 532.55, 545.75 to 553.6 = 1.06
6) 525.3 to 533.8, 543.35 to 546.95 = 1.10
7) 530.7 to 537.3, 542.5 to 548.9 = 1.05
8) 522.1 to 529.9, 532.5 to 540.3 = 1.05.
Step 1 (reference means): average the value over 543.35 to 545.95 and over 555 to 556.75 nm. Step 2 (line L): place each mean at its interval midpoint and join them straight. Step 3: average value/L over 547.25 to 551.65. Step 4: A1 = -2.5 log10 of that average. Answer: 0.08 mag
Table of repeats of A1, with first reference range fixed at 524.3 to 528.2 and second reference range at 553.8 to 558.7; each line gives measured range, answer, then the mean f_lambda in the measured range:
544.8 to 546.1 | 0.017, 4.65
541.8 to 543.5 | 0.011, 4.65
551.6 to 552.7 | 0.099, 4.36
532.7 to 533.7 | 0.047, 4.43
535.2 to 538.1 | 0.026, 4.54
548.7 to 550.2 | 0.081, 4.41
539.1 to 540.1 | 0.077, 4.36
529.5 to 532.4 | -0.004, 4.62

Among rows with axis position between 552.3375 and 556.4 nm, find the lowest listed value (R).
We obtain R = 4.17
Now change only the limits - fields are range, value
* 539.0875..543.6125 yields 4.29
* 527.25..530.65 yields 4.19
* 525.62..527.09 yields 4.41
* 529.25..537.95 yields 4.09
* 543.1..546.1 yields 4.58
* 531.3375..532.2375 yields 4.5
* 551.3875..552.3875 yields 4.35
